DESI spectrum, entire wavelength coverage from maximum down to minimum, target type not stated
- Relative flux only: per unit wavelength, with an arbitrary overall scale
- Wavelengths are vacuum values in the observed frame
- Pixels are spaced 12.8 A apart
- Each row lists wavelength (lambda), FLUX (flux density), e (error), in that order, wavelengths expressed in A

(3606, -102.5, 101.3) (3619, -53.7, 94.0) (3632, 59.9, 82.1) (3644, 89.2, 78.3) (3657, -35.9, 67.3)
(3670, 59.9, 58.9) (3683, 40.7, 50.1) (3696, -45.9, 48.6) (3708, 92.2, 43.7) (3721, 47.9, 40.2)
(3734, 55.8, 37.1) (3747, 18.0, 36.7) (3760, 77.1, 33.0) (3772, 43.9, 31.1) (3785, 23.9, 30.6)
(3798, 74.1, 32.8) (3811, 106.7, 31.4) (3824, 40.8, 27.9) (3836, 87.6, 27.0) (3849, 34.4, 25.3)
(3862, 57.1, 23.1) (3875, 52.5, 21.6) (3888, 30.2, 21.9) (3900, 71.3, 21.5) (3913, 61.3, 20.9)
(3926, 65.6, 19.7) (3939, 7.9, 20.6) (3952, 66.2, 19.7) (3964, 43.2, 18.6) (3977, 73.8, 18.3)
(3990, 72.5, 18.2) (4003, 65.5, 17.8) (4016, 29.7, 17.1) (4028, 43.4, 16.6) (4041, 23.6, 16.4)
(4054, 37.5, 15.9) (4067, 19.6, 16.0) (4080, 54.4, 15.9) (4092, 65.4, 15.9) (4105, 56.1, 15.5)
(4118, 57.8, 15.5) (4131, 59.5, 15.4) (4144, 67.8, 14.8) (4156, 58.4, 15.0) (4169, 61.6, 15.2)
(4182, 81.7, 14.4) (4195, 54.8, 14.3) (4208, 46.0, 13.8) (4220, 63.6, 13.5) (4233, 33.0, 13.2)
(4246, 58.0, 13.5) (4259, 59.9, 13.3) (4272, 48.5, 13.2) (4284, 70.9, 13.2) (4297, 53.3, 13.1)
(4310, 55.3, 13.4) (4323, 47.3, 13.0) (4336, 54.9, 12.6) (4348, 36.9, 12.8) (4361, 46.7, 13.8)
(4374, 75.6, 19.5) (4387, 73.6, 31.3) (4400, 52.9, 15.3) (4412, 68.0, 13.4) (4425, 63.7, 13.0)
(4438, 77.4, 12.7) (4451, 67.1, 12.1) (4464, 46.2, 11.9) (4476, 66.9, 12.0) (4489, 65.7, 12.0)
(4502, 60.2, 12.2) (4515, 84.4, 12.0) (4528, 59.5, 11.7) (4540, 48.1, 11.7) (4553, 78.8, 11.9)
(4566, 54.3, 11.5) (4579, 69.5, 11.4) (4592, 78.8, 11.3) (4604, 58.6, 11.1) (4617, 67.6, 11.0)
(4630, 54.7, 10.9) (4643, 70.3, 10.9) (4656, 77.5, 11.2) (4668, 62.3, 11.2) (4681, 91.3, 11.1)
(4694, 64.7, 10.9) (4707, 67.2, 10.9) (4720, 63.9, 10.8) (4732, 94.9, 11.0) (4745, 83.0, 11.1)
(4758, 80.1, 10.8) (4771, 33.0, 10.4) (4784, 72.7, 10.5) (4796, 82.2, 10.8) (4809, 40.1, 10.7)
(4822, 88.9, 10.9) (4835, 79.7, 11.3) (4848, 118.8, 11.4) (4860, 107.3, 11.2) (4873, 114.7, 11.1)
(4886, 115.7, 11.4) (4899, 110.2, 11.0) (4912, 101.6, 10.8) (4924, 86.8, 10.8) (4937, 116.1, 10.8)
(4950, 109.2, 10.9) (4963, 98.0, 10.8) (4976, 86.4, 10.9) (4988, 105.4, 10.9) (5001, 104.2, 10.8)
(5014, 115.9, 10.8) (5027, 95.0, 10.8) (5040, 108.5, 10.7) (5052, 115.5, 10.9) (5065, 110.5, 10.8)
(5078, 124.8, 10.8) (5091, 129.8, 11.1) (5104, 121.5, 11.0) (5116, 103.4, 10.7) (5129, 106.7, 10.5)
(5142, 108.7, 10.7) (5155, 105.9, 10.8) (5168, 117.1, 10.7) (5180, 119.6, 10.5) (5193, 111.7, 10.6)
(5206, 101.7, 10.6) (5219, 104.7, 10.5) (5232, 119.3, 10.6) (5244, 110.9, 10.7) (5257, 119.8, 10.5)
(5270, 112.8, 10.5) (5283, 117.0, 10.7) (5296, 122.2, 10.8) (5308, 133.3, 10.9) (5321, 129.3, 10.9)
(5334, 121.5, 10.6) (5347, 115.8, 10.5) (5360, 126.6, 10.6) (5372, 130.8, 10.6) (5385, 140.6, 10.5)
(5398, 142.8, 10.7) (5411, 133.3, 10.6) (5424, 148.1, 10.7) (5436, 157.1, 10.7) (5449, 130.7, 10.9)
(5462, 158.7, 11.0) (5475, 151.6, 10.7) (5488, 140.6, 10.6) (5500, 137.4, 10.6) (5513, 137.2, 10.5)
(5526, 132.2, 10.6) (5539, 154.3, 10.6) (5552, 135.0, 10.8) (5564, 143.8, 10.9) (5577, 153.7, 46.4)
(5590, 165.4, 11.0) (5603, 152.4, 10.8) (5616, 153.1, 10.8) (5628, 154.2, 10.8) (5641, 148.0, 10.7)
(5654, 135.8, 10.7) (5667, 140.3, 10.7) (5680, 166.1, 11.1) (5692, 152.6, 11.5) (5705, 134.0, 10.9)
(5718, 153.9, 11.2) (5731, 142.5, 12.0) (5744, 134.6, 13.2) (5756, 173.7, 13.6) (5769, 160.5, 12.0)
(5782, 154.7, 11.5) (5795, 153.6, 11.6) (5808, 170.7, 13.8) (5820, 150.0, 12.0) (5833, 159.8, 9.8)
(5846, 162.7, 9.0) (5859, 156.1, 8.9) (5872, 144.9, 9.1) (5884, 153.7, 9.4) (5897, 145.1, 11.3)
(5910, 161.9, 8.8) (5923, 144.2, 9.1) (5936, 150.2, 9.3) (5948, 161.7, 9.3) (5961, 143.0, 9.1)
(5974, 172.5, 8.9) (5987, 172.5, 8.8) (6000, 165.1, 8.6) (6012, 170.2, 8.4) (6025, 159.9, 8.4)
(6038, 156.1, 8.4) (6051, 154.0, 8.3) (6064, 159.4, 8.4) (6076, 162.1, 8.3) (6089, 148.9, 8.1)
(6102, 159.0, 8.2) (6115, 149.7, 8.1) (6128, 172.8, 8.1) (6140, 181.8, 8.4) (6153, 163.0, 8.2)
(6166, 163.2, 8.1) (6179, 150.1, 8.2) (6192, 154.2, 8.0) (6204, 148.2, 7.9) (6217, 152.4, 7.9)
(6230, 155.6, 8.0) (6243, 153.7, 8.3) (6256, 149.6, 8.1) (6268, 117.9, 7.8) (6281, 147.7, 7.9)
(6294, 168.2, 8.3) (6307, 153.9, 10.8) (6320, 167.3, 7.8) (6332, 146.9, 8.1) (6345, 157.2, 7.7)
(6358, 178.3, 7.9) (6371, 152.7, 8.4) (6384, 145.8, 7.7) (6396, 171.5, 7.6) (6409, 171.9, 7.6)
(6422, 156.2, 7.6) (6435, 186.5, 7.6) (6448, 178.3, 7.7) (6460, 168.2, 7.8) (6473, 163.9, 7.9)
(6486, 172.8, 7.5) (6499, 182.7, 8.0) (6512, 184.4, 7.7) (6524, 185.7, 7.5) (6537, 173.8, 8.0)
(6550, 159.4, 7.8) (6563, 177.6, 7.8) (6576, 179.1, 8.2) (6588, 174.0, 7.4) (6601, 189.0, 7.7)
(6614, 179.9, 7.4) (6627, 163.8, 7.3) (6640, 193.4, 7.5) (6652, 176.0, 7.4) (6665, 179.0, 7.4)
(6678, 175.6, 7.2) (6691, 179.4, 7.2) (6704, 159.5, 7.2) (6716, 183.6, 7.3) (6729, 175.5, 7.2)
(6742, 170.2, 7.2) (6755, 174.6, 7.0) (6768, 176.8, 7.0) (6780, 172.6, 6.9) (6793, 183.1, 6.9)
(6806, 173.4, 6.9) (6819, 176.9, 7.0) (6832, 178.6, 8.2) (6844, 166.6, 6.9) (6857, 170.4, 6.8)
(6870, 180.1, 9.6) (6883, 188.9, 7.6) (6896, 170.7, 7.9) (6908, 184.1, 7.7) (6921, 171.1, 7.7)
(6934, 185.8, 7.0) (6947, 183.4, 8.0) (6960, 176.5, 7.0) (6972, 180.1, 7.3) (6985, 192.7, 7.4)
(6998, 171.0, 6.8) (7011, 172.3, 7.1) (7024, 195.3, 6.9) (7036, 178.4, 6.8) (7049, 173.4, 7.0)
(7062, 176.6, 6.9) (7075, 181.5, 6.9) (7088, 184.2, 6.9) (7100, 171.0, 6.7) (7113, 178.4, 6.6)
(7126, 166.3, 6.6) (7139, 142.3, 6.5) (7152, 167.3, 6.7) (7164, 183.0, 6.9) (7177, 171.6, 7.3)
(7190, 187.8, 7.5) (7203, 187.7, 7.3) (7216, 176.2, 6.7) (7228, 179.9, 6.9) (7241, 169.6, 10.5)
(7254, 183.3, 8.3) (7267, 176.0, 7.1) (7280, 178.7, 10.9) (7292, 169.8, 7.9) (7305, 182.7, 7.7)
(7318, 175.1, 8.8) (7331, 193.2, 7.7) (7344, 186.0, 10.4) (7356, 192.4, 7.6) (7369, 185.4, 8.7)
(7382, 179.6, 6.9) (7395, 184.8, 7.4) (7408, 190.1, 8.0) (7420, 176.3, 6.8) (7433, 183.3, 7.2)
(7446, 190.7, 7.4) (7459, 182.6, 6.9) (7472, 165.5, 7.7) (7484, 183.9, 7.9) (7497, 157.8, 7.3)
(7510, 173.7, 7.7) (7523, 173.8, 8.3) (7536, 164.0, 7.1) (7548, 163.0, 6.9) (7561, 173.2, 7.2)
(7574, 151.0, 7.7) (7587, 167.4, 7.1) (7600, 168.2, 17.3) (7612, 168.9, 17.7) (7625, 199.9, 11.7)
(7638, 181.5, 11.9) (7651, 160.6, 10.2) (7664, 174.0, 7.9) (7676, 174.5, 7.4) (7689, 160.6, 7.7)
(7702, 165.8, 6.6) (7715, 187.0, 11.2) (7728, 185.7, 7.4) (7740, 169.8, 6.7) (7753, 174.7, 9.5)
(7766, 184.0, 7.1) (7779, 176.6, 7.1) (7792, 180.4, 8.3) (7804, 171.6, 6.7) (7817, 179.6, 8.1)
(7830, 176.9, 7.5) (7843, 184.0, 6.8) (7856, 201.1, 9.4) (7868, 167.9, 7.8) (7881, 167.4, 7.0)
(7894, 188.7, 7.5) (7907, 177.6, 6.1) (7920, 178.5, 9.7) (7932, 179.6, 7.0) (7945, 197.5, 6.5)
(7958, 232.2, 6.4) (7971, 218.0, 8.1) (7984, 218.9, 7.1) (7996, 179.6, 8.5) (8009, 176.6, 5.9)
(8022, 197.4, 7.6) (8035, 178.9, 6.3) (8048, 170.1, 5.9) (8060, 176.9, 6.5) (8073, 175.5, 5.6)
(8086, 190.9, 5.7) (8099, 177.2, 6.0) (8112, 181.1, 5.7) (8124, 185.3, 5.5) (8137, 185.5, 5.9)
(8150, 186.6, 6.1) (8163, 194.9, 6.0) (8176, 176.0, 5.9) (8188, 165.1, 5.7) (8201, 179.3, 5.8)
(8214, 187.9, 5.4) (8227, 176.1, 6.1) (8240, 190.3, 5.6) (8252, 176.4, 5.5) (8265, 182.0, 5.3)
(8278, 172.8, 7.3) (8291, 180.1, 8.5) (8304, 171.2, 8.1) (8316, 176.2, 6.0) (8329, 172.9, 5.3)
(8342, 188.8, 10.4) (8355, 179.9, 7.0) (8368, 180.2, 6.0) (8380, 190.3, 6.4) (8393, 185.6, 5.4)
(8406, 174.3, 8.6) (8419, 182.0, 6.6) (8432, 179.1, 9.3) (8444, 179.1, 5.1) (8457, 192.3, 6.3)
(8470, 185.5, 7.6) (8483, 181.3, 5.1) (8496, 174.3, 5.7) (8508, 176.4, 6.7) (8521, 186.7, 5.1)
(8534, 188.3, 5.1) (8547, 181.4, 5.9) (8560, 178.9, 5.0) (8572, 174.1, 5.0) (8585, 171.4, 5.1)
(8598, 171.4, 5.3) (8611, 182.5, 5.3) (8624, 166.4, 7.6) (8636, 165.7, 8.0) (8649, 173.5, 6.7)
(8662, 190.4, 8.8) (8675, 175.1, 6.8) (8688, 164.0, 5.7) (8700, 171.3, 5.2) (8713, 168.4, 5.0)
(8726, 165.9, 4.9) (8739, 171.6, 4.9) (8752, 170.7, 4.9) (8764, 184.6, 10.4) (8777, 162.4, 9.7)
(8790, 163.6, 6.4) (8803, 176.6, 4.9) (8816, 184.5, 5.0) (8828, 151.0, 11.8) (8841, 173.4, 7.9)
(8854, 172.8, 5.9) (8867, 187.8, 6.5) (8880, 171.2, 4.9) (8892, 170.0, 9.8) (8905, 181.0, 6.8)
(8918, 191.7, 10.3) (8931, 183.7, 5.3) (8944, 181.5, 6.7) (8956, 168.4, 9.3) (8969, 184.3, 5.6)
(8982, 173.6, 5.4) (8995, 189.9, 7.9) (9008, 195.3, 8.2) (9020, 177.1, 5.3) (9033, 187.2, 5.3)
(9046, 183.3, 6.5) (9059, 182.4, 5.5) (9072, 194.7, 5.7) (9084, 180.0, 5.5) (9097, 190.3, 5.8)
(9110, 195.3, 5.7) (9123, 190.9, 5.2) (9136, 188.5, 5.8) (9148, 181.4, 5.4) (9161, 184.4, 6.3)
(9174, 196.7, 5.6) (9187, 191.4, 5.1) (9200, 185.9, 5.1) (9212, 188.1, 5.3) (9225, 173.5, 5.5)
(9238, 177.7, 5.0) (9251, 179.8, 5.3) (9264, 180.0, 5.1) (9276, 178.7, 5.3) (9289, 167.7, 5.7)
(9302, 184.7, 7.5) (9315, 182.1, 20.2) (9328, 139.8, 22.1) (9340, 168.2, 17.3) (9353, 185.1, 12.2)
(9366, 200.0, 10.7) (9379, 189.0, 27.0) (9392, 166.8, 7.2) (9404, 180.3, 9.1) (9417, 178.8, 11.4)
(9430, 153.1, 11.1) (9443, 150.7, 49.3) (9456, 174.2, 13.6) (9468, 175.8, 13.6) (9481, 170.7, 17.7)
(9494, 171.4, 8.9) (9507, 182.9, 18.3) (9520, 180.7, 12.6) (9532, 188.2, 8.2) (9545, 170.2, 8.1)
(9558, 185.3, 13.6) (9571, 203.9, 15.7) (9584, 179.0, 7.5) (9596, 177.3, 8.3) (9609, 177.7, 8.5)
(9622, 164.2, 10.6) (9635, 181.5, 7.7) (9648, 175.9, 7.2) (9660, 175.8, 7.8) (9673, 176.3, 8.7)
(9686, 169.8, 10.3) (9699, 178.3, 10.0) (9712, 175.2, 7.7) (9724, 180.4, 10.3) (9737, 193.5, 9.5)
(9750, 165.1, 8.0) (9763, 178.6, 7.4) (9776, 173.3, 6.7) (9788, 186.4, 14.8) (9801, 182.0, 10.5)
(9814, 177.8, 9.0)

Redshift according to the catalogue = 0.212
